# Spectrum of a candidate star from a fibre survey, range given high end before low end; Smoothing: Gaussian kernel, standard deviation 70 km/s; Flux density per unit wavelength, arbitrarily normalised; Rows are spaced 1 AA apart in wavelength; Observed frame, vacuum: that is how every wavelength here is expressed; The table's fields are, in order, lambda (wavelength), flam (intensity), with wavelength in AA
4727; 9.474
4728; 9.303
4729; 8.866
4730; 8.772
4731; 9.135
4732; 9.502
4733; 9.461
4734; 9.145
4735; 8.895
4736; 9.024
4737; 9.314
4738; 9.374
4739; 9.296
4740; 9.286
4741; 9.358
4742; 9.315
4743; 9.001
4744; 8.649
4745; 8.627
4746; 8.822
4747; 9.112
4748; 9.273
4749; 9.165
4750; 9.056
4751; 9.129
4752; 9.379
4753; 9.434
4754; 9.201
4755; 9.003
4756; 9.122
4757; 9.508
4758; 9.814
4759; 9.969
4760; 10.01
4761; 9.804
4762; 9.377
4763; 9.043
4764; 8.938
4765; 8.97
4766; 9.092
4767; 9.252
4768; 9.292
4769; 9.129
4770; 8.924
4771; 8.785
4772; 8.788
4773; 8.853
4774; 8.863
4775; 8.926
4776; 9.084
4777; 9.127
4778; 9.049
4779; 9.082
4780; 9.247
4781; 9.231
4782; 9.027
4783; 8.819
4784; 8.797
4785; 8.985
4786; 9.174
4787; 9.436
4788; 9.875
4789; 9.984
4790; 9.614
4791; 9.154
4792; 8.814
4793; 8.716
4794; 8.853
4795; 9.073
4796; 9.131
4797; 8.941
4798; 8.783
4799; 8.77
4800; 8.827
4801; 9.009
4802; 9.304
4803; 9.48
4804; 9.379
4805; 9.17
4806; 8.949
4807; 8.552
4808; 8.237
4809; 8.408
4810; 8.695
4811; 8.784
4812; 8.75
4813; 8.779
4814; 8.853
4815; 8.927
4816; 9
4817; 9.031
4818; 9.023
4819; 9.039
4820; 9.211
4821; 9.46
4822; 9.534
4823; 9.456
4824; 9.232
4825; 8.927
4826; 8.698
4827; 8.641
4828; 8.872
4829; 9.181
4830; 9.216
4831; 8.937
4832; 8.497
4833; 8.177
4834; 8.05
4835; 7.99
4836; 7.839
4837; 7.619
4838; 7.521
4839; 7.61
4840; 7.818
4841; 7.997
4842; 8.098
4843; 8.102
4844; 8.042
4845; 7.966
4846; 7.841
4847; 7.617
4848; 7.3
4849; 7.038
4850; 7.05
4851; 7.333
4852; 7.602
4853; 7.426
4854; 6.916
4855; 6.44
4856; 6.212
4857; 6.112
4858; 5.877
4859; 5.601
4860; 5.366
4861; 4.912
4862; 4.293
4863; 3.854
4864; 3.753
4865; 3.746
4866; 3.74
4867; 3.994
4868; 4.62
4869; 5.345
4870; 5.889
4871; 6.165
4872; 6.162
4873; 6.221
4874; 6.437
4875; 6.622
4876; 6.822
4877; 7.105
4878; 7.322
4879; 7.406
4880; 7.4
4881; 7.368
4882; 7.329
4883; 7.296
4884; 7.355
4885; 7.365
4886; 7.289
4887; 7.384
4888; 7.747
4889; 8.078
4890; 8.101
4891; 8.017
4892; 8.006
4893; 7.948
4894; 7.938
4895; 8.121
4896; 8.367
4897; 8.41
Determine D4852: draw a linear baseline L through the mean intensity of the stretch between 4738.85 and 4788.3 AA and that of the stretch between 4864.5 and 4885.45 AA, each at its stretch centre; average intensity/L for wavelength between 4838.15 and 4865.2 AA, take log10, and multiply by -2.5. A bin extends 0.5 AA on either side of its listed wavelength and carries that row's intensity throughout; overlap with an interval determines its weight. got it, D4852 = 0.04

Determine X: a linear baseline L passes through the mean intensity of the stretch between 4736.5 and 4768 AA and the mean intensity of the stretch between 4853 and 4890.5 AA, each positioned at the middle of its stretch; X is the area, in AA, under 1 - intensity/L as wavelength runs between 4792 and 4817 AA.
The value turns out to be -3.06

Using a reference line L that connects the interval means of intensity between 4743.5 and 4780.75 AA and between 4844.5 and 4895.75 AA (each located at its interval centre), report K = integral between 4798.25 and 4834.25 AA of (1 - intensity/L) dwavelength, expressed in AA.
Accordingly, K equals -4.8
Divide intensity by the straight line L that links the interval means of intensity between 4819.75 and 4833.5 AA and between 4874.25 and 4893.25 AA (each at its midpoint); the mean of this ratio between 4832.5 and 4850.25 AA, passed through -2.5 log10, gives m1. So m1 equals 0.11 mag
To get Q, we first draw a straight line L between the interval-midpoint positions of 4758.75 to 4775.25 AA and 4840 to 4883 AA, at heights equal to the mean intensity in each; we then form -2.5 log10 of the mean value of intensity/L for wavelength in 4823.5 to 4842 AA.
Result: -0.15 mag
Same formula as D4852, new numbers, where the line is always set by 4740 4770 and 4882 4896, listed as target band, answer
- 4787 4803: -0.04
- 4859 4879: 0.41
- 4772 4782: -0.01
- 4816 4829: -0.08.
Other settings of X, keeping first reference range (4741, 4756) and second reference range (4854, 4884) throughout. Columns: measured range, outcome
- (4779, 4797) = -2.5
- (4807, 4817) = -1.8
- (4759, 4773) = -0.9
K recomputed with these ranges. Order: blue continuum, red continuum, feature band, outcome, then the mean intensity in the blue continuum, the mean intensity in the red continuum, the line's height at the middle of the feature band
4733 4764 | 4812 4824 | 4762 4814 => 0.84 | 9.25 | 9.11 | 9.17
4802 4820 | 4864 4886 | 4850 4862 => 1.29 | 8.91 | 6.24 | 7.03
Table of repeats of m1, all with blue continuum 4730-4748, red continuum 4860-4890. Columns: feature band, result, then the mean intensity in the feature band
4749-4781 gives -0.078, 9.2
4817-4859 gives -0.146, 8.02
